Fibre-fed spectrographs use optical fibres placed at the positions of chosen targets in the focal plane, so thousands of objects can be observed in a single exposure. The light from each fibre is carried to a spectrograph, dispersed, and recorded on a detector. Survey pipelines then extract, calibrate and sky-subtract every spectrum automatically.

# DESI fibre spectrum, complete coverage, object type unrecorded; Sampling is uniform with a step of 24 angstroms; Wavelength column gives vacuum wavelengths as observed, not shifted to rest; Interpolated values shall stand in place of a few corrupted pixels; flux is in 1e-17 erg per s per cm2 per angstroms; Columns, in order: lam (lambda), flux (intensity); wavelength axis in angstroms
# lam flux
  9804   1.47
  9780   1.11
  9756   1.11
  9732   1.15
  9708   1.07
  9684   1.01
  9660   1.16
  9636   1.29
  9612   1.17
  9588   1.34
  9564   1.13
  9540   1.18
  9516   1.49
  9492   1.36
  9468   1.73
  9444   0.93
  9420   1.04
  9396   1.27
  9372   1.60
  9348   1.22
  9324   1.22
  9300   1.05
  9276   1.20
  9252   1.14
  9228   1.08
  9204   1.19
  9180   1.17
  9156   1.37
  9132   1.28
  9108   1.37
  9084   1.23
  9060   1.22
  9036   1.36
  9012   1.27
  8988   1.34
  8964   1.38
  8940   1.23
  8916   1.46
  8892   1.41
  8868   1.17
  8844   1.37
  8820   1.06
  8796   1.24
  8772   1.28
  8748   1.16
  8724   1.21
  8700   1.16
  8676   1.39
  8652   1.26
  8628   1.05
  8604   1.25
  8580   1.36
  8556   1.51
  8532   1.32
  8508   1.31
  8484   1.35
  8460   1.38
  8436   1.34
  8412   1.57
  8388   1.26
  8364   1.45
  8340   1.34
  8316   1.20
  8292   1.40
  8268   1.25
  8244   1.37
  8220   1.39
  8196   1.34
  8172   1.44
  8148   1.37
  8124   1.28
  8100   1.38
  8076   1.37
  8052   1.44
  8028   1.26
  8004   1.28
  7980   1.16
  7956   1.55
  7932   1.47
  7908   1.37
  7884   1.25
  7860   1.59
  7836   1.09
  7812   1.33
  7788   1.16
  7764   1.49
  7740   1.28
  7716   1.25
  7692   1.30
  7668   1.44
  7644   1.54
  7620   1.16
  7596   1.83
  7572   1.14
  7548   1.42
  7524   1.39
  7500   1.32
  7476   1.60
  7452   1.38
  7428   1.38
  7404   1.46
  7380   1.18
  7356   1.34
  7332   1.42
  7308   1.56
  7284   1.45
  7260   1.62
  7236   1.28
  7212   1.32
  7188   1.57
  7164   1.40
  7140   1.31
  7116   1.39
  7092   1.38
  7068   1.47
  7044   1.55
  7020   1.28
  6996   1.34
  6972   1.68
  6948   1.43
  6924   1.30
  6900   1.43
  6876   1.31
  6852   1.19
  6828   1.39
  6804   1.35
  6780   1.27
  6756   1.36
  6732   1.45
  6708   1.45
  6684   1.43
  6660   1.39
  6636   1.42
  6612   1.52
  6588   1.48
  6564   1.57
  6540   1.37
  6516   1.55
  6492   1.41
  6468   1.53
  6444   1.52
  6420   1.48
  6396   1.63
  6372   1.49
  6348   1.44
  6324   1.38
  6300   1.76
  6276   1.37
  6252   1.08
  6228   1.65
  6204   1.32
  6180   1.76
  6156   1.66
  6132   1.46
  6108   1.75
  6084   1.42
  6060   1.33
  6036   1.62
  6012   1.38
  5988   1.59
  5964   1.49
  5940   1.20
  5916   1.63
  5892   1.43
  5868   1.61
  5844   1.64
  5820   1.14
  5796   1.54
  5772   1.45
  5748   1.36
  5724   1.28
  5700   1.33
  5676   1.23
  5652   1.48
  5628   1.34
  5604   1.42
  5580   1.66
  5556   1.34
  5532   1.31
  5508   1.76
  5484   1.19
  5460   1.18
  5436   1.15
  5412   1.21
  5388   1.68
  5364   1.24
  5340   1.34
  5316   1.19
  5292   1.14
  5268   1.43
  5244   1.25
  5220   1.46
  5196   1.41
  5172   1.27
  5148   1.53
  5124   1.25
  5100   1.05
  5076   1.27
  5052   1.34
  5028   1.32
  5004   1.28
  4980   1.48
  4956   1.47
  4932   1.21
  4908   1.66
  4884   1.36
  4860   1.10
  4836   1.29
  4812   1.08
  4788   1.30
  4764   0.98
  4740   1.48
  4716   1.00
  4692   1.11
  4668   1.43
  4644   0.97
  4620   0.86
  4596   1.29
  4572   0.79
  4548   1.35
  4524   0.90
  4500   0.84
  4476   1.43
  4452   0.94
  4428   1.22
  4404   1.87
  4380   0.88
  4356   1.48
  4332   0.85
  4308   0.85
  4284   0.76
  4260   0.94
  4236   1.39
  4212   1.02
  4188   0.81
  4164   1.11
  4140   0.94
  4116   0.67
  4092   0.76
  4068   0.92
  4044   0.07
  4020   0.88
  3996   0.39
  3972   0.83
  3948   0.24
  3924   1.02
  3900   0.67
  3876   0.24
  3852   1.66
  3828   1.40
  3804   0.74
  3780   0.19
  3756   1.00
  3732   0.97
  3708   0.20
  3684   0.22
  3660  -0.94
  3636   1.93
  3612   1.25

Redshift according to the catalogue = 0.088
